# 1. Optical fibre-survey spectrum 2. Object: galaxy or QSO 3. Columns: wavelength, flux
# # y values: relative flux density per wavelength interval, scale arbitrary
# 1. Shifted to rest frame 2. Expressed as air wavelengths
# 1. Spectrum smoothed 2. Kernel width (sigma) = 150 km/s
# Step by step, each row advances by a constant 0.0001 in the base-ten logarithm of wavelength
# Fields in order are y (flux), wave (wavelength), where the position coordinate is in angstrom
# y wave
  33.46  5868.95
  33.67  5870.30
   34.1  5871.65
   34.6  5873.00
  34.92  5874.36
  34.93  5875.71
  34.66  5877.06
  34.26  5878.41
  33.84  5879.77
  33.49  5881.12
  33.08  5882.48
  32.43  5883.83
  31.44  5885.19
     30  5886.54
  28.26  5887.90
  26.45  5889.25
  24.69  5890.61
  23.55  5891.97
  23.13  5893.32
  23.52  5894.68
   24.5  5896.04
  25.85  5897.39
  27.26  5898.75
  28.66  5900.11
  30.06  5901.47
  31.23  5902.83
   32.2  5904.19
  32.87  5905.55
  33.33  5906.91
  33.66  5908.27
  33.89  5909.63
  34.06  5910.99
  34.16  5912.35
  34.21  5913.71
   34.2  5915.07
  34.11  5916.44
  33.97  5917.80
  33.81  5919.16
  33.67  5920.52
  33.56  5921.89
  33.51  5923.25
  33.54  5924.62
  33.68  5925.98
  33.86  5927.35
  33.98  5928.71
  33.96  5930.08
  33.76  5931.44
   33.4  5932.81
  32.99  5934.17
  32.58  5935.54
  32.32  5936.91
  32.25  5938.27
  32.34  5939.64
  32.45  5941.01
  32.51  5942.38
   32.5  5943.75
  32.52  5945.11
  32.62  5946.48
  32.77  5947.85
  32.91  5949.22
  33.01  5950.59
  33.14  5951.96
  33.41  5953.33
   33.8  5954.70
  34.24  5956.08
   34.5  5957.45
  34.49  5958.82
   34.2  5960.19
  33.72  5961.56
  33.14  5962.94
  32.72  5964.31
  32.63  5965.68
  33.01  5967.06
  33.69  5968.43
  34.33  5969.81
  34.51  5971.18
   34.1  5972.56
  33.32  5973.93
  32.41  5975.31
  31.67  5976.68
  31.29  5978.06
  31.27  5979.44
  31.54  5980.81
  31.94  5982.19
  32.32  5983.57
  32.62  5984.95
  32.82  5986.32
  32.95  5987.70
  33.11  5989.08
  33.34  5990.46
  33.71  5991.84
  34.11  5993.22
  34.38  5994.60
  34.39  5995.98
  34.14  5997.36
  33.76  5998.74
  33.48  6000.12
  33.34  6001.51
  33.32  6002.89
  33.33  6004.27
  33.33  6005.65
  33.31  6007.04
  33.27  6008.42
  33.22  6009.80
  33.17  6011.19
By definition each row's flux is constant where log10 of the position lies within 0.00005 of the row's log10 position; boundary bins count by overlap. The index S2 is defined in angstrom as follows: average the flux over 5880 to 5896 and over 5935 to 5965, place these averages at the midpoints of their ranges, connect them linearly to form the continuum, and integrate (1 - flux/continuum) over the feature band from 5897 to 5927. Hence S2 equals -2.5 angstrom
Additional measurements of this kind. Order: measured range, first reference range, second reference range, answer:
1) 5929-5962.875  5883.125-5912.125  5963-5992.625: -2.0 angstrom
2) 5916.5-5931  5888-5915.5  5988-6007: -1.6 angstrom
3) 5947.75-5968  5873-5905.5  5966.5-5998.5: -0.8 angstrom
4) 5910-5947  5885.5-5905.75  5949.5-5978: -3.8 angstrom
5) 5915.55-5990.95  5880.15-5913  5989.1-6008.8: -3.1 angstrom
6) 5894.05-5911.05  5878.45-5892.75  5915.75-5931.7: 0.9 angstrom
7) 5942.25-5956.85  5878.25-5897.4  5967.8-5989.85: -0.8 angstrom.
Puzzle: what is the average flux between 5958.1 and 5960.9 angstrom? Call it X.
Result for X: 34.4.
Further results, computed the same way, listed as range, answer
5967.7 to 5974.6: 34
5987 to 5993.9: 33.4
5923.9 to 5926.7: 33.5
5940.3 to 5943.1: 32.4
